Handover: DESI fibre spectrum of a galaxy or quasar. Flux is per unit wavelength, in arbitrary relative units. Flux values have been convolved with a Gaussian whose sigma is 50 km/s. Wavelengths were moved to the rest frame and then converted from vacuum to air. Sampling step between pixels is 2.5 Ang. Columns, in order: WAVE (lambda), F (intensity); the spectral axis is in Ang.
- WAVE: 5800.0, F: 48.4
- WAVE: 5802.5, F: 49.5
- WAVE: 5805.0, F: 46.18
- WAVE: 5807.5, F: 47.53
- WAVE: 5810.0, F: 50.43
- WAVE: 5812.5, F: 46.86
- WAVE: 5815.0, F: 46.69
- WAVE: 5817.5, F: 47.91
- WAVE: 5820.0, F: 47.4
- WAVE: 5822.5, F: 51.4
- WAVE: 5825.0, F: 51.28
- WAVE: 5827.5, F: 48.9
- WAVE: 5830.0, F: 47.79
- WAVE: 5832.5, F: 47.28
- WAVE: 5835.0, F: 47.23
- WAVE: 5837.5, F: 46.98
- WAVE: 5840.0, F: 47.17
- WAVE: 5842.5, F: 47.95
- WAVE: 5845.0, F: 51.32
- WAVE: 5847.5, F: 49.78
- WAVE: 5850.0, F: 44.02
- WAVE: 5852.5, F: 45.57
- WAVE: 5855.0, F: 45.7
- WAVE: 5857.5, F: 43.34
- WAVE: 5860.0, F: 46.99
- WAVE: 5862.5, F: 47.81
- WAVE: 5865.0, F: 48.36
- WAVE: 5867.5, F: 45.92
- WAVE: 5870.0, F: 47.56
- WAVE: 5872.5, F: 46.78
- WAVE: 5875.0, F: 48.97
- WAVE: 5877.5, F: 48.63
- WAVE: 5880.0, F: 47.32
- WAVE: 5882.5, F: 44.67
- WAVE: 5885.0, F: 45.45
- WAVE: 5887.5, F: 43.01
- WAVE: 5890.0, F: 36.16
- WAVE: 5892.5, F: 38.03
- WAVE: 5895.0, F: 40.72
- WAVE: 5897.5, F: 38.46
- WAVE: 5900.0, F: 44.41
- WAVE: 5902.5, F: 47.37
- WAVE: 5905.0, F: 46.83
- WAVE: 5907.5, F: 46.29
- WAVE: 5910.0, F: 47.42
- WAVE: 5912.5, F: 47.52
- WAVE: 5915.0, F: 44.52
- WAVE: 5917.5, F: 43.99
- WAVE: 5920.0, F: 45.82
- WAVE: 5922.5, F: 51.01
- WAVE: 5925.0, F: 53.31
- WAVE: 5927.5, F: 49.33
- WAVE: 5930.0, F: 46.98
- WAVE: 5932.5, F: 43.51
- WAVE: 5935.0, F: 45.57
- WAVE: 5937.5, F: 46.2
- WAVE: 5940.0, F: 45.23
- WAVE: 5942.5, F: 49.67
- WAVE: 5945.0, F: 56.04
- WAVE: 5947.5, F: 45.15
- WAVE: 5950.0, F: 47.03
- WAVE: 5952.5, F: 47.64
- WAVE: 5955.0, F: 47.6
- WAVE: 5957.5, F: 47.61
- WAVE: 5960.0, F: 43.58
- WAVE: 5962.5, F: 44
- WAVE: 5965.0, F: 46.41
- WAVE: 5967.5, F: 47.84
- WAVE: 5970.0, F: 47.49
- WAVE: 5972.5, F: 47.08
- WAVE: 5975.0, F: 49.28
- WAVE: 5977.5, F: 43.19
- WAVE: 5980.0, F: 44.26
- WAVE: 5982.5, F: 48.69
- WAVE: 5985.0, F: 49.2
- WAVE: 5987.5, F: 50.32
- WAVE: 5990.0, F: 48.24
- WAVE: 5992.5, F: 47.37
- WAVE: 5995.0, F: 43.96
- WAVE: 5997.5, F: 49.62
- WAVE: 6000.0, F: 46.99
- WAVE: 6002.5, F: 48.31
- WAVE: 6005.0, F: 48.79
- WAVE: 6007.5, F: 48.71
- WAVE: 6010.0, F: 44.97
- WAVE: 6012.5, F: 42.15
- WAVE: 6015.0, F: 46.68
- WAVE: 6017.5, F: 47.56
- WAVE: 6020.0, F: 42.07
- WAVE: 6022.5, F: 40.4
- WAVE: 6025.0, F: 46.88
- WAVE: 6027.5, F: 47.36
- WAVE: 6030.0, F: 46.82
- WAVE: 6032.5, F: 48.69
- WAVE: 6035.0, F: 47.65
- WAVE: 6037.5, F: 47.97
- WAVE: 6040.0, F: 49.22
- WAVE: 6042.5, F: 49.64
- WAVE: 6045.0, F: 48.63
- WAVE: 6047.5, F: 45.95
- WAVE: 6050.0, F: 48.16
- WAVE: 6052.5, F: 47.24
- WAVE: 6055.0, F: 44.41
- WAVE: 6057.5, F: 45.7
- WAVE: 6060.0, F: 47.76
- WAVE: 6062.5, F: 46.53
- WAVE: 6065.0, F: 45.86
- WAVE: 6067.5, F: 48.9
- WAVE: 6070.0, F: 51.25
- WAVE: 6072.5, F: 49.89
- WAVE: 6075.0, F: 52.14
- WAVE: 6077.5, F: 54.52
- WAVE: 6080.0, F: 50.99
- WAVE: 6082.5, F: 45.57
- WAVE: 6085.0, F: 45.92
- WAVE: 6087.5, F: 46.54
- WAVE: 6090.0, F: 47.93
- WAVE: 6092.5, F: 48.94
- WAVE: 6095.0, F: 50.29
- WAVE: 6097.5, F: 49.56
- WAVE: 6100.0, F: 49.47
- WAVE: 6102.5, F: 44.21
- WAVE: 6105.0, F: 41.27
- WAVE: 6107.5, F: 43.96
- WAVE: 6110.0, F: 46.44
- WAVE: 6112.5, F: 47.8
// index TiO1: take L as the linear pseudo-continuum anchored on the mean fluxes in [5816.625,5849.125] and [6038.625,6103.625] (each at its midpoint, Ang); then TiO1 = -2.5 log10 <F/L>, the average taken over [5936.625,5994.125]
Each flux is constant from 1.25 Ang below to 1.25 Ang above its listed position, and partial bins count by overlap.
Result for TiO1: 0.025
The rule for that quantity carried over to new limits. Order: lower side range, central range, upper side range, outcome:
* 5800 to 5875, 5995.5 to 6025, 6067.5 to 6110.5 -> 0.05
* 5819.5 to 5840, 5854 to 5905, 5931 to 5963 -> 0.07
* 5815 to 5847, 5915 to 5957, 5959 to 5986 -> -0.02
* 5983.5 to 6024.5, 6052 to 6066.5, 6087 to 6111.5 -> 0.01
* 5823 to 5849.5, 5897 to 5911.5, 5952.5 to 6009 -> 0.06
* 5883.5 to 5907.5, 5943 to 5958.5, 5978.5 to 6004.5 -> -0.07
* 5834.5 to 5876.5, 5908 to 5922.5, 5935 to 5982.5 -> 0.02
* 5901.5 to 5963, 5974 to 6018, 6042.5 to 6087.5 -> 0.01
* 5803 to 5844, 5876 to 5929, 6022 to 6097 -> 0.07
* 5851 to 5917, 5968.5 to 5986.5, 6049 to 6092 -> -0.01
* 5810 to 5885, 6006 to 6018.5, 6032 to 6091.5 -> 0.05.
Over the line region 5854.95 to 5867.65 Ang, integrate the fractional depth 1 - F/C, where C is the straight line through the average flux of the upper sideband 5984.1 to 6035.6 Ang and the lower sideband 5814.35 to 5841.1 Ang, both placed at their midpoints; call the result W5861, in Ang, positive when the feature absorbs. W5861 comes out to 0.4 Ang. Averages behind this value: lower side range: 48.2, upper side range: 46.8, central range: 46.5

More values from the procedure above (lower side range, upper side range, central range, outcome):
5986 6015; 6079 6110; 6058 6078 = -0.94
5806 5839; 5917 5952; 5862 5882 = 0.22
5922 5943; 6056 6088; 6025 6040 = 0.18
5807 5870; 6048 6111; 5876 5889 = 0.54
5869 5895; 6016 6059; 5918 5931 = -1.14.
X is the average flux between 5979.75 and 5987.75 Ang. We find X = 48.3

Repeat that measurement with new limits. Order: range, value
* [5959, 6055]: 46.9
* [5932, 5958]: 47.5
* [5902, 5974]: 47.2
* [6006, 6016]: 45.7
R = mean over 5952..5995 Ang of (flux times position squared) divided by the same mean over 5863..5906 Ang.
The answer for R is 1.08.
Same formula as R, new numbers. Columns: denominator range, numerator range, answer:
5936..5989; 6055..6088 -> 1.06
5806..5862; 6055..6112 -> 1.09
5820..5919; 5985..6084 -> 1.09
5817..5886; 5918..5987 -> 1.03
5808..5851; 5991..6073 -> 1.04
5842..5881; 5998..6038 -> 1.04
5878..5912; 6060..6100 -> 1.19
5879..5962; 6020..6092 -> 1.09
